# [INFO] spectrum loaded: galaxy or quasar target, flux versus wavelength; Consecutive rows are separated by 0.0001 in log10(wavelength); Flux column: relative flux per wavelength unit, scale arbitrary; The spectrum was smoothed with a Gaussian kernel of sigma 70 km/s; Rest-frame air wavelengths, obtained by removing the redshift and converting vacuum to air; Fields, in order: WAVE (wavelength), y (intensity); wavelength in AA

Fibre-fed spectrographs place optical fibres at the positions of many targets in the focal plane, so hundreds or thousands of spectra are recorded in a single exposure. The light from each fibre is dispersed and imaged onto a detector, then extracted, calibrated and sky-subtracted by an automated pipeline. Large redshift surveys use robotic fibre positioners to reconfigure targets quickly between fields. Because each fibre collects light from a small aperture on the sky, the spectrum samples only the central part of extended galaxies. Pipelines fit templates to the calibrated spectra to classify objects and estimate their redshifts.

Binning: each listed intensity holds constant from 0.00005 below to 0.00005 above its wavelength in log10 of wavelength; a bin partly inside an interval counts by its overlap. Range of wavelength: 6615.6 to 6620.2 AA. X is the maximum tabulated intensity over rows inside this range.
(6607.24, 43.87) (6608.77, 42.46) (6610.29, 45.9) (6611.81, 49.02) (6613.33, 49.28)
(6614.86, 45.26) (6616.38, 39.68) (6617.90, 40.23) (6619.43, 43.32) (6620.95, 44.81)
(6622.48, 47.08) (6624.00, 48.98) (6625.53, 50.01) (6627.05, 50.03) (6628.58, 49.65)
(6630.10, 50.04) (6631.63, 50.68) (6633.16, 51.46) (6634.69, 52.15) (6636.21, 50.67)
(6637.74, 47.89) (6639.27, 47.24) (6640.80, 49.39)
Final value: 43.32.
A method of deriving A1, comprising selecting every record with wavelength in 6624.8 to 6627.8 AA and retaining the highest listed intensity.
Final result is 50.03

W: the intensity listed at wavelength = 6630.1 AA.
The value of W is 50.04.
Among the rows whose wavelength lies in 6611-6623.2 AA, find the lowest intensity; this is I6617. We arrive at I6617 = 39.68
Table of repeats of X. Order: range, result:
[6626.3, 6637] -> 52.15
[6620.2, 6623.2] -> 47.08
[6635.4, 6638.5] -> 50.67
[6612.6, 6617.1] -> 49.28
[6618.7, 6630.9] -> 50.04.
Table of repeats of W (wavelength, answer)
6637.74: 47.89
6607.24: 43.87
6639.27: 47.24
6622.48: 47.08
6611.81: 49.02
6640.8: 49.39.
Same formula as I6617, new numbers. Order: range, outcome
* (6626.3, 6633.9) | 49.65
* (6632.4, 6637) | 50.67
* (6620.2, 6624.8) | 44.81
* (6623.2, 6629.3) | 48.98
